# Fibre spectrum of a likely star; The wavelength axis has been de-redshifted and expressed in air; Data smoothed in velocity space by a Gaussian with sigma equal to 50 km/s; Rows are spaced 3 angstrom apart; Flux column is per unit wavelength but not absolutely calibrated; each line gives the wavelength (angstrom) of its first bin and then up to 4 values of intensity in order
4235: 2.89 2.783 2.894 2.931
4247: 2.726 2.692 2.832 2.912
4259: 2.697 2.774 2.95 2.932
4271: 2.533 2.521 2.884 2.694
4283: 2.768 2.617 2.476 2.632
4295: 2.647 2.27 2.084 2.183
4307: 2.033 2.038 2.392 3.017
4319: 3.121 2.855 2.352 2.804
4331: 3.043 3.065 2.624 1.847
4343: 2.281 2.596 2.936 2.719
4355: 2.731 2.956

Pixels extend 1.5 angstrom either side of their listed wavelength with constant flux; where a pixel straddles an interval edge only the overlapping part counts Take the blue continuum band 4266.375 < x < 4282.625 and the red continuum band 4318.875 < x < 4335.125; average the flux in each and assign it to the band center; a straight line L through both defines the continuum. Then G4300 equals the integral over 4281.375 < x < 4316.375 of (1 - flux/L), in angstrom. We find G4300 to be 4.6 angstrom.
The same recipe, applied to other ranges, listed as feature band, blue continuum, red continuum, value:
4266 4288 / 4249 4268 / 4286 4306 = -0.8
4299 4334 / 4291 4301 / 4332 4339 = 1.0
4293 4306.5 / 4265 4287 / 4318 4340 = 2.2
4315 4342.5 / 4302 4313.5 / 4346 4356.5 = -3.4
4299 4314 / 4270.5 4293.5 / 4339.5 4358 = 2.8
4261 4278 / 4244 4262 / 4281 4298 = -0.4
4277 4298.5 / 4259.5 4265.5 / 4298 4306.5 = -2.1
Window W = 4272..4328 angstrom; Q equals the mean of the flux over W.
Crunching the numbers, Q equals 2.54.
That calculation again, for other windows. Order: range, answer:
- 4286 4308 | 2.36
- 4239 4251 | 2.81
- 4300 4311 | 2.09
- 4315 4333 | 2.87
